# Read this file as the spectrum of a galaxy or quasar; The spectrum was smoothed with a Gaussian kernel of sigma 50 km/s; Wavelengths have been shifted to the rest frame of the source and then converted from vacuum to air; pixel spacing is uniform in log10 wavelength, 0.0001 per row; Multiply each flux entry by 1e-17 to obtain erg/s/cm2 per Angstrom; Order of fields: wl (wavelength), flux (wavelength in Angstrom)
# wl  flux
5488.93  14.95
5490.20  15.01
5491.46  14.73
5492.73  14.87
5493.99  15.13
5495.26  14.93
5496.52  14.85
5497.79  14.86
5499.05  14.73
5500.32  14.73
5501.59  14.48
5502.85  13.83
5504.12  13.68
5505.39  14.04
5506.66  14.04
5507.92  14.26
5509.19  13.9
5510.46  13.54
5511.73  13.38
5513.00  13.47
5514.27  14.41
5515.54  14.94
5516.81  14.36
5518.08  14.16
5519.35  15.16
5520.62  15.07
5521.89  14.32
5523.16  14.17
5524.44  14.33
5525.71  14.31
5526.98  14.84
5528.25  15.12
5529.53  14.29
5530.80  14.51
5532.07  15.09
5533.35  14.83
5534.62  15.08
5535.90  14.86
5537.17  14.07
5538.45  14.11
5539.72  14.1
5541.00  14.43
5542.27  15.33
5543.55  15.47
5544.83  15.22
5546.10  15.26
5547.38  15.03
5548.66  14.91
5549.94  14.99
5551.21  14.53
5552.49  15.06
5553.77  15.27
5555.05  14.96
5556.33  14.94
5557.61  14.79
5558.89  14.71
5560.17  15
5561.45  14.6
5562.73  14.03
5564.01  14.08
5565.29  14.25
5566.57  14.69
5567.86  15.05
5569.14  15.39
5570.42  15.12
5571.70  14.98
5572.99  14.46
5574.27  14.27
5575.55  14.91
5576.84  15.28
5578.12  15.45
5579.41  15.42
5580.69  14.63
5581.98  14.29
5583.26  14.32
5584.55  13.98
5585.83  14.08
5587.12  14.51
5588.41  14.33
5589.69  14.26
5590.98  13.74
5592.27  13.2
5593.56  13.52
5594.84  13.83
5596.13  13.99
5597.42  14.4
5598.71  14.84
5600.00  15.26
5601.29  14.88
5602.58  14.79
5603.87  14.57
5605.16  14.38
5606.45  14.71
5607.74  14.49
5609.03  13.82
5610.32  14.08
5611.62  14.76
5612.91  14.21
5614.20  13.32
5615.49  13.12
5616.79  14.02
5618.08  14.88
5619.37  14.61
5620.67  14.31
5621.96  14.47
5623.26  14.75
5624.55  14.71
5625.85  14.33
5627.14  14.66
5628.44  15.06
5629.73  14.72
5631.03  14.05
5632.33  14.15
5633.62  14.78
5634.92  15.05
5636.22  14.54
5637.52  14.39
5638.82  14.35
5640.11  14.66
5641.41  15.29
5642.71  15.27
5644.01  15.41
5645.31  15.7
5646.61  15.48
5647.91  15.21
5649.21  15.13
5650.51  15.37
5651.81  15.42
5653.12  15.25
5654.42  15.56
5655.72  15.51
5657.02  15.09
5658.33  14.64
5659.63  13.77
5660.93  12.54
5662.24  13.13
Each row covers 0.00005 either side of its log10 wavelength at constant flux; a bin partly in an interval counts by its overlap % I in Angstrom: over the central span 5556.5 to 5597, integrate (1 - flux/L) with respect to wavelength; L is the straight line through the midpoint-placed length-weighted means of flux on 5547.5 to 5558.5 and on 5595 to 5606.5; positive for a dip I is 0.8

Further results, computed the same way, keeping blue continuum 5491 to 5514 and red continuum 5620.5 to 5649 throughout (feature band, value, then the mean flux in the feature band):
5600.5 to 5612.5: 0.2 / 14.5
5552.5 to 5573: -0.4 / 14.8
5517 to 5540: -0.3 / 14.6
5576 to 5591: 0.0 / 14.6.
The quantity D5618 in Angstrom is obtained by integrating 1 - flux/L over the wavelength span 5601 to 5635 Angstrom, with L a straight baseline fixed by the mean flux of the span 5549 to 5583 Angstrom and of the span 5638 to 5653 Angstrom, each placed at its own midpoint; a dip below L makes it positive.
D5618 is 1.5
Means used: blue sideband 14.8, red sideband 15.2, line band 14.4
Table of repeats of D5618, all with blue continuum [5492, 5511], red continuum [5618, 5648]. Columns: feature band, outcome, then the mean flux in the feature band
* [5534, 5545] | -0.2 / 14.7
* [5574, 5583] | -0.2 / 14.9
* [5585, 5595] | 0.5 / 13.9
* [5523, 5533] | -0.1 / 14.6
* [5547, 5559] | -0.3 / 14.9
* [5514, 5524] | -0.1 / 14.6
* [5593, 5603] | 0.2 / 14.4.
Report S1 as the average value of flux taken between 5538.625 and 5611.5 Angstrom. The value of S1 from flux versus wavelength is 14.6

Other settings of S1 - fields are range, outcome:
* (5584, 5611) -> 14.3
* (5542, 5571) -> 14.9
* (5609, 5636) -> 14.4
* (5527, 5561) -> 14.8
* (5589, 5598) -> 13.9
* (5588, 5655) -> 14.6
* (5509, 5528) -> 14.3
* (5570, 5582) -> 14.9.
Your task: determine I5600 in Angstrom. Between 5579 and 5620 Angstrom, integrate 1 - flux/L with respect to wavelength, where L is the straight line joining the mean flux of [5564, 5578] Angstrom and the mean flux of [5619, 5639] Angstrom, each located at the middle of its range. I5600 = 1.2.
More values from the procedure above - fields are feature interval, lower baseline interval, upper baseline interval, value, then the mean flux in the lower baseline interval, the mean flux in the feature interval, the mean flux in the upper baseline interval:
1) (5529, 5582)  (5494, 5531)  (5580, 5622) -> -1.8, 14.4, 14.8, 14.3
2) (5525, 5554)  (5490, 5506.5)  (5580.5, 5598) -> -0.9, 14.6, 14.8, 14.1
